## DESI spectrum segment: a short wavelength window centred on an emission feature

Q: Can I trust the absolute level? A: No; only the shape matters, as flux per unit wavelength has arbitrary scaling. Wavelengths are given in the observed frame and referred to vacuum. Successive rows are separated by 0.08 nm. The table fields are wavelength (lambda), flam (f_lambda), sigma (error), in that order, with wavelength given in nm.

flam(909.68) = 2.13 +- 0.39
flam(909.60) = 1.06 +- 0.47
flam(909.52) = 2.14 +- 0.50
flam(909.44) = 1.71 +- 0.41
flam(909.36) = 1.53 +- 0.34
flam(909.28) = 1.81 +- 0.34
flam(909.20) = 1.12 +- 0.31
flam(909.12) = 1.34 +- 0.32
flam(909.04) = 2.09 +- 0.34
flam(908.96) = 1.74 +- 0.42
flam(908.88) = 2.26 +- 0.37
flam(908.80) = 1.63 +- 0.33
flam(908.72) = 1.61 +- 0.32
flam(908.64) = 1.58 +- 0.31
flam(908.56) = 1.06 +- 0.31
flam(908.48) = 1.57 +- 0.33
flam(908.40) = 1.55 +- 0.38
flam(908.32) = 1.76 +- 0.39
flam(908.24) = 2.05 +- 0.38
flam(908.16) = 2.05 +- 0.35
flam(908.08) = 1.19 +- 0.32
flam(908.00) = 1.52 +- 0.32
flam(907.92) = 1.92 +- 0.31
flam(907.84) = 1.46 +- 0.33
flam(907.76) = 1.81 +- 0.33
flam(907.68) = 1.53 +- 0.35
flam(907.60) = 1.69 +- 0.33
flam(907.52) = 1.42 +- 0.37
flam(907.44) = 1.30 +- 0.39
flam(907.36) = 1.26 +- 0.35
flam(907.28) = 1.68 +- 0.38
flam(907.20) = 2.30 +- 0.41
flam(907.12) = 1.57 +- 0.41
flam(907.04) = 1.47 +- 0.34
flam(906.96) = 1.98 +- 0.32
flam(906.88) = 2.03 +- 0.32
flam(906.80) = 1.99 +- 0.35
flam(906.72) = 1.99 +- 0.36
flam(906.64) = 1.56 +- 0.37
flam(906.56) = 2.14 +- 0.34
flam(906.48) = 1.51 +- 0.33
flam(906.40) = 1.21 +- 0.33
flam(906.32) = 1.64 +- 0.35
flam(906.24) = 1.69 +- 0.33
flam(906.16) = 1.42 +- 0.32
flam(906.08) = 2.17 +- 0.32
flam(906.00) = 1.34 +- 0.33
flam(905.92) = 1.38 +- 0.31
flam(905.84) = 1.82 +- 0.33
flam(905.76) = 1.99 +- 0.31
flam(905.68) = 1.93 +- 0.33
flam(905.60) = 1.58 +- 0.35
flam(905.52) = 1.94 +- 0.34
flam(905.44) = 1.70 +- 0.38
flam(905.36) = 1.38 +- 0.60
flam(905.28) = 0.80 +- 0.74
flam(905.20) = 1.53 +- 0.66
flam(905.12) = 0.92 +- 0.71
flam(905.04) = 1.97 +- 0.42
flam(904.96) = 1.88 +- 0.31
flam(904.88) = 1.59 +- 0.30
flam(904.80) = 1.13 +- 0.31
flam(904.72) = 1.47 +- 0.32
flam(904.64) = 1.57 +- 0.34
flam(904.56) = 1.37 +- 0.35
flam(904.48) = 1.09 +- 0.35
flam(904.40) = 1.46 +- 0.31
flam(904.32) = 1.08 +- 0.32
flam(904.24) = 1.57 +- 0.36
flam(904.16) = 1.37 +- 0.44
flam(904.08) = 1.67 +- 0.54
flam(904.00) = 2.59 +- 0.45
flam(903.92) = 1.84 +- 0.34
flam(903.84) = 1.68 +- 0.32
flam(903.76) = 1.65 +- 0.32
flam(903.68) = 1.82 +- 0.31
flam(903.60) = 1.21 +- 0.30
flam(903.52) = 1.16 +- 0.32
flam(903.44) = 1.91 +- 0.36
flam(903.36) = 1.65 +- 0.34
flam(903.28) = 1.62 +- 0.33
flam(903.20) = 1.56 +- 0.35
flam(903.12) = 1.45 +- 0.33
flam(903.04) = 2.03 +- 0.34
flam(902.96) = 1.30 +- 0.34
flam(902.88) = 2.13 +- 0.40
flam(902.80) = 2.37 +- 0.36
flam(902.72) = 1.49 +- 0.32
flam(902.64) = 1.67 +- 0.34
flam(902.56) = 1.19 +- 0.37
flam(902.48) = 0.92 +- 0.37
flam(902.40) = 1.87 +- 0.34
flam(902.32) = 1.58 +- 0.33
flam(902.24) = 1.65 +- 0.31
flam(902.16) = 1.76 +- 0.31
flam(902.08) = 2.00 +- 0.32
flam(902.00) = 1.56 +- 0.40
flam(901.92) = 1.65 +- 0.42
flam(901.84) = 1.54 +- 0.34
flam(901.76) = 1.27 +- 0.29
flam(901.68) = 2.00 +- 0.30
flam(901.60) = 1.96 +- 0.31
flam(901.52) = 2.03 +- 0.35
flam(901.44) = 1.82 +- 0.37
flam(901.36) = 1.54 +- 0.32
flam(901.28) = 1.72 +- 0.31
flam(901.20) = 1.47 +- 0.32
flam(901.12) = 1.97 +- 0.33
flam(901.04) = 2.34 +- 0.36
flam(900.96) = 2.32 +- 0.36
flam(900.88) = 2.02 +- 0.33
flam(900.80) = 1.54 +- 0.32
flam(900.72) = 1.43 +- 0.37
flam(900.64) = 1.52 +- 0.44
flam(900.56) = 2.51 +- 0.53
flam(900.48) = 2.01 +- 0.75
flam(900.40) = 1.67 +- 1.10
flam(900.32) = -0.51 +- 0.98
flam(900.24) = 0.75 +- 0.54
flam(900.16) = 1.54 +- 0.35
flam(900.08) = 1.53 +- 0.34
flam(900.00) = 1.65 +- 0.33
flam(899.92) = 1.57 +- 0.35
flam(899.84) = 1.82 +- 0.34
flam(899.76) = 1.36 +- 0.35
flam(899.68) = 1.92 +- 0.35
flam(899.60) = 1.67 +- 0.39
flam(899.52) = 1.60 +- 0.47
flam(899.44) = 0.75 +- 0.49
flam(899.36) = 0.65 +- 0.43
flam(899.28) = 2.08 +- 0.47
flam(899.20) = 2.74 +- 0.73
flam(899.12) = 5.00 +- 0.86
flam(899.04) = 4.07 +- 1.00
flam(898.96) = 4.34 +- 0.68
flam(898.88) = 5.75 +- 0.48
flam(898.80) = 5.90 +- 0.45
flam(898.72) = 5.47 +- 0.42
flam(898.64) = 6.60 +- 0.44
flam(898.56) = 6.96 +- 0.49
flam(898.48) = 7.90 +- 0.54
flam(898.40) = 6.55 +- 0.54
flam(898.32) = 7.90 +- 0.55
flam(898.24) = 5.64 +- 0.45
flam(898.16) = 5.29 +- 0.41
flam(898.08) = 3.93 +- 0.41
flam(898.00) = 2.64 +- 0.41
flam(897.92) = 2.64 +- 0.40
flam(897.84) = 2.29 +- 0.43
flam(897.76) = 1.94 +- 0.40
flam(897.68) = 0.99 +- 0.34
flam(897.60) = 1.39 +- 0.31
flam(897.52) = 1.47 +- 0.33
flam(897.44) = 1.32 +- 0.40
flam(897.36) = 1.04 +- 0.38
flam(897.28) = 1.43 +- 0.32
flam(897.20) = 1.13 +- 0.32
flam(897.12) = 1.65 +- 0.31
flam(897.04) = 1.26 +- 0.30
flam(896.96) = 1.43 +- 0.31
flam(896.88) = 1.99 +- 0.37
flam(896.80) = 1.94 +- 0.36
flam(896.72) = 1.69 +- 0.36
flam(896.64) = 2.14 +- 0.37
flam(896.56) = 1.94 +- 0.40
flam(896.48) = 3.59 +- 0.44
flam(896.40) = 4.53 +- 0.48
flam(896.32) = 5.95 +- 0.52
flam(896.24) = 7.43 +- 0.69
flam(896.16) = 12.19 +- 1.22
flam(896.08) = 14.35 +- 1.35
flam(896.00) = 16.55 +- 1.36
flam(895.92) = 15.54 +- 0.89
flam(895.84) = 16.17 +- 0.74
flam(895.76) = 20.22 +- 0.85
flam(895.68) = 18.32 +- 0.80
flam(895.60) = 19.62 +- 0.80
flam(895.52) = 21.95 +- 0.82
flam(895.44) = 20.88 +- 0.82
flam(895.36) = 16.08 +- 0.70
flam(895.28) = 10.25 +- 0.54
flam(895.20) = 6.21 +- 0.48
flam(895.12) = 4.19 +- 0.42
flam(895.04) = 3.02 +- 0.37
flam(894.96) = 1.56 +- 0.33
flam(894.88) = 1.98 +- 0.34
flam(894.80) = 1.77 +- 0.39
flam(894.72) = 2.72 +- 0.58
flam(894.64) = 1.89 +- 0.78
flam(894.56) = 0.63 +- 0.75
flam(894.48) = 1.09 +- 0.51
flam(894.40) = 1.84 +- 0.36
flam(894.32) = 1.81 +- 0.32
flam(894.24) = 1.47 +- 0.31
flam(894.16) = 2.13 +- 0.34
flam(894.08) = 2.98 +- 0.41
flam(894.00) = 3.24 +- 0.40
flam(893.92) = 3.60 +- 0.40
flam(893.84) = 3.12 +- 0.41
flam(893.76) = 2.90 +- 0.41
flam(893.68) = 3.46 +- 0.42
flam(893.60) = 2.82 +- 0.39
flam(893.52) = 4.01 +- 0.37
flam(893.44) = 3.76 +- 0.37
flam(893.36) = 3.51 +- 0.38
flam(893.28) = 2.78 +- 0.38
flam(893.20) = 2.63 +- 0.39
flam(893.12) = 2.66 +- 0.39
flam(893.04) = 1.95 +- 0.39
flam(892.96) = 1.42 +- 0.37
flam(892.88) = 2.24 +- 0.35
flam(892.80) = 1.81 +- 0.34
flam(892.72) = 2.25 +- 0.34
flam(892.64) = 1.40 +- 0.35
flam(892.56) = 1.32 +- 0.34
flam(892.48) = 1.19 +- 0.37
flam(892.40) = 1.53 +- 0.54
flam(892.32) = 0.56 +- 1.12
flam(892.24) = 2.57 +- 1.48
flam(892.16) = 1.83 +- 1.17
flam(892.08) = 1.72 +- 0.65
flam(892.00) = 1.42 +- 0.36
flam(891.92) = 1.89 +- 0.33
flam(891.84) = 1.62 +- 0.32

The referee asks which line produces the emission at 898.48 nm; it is [N II]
